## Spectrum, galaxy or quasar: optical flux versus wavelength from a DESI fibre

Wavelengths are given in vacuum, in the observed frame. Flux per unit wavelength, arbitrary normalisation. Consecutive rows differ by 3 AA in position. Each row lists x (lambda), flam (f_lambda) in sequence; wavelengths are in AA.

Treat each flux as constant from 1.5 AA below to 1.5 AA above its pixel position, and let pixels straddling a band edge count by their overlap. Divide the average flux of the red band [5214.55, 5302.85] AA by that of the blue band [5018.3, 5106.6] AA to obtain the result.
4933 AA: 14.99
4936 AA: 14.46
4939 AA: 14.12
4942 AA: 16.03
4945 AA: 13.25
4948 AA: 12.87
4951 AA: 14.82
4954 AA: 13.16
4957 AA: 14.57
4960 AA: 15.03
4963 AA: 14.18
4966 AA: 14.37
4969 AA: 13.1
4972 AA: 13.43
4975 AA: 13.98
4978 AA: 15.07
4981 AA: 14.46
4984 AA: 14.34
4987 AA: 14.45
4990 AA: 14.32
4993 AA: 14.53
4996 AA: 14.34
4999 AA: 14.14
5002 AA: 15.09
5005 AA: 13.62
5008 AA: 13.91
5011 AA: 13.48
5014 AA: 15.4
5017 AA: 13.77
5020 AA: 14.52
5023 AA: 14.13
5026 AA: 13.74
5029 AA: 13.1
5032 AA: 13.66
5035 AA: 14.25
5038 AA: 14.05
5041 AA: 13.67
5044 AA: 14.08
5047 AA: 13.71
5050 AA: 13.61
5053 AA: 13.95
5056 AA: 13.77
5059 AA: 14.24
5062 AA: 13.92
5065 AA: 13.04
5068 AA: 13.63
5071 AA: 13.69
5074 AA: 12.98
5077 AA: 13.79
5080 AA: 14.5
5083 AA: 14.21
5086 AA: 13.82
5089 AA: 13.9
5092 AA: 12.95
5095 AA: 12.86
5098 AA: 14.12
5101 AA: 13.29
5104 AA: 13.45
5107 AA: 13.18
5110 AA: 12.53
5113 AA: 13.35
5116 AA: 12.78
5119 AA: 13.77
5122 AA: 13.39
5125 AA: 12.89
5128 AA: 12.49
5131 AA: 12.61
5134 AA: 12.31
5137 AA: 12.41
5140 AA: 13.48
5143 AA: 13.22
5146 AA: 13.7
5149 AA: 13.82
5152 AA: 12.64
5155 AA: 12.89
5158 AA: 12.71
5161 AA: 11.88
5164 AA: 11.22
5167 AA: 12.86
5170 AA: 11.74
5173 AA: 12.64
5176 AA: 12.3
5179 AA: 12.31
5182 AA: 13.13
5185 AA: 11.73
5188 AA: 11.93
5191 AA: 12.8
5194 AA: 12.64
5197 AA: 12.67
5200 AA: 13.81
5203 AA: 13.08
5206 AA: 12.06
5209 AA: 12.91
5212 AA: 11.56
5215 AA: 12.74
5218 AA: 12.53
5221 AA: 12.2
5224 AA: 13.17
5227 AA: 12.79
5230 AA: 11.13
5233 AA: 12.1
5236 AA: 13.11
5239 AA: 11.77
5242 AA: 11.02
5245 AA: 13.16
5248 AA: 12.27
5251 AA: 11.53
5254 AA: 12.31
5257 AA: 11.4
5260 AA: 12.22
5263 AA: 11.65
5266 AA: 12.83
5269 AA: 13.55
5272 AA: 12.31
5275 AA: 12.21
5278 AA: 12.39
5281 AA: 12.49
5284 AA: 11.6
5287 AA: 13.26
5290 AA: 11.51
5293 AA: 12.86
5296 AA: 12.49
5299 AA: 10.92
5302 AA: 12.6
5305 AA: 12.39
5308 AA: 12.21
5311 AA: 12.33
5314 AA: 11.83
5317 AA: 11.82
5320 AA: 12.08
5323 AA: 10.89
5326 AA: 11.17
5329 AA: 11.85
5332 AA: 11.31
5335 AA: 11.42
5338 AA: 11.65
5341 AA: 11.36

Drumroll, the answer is 0.89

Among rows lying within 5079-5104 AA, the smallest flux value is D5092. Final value 12.86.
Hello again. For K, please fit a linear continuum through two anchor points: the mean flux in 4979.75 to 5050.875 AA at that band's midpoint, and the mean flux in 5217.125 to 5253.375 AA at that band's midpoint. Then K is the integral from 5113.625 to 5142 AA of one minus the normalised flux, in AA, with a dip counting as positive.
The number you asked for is 0.48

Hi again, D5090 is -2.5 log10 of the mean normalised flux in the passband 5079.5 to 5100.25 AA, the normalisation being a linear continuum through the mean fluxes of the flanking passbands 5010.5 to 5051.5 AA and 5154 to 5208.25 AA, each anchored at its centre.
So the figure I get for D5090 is -0.03 mag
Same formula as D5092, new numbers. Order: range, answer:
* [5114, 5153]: 12.31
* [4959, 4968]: 14.18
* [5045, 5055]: 13.61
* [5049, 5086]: 12.98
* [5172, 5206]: 11.73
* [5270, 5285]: 11.6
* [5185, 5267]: 11.02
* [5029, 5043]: 13.1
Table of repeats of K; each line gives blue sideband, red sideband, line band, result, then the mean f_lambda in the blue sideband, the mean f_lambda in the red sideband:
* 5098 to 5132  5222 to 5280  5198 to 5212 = -0.3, 13.1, 12.3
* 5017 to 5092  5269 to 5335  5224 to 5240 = 0.3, 13.8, 12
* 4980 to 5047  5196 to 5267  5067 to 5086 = -0.3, 14.1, 12.3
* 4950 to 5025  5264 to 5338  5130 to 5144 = 0.4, 14.2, 12.1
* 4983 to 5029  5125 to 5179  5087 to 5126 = -0.4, 14.2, 12.6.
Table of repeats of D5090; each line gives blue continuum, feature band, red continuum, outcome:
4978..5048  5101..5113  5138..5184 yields 0.01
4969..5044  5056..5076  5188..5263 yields 0.00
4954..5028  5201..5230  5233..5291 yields 0.01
